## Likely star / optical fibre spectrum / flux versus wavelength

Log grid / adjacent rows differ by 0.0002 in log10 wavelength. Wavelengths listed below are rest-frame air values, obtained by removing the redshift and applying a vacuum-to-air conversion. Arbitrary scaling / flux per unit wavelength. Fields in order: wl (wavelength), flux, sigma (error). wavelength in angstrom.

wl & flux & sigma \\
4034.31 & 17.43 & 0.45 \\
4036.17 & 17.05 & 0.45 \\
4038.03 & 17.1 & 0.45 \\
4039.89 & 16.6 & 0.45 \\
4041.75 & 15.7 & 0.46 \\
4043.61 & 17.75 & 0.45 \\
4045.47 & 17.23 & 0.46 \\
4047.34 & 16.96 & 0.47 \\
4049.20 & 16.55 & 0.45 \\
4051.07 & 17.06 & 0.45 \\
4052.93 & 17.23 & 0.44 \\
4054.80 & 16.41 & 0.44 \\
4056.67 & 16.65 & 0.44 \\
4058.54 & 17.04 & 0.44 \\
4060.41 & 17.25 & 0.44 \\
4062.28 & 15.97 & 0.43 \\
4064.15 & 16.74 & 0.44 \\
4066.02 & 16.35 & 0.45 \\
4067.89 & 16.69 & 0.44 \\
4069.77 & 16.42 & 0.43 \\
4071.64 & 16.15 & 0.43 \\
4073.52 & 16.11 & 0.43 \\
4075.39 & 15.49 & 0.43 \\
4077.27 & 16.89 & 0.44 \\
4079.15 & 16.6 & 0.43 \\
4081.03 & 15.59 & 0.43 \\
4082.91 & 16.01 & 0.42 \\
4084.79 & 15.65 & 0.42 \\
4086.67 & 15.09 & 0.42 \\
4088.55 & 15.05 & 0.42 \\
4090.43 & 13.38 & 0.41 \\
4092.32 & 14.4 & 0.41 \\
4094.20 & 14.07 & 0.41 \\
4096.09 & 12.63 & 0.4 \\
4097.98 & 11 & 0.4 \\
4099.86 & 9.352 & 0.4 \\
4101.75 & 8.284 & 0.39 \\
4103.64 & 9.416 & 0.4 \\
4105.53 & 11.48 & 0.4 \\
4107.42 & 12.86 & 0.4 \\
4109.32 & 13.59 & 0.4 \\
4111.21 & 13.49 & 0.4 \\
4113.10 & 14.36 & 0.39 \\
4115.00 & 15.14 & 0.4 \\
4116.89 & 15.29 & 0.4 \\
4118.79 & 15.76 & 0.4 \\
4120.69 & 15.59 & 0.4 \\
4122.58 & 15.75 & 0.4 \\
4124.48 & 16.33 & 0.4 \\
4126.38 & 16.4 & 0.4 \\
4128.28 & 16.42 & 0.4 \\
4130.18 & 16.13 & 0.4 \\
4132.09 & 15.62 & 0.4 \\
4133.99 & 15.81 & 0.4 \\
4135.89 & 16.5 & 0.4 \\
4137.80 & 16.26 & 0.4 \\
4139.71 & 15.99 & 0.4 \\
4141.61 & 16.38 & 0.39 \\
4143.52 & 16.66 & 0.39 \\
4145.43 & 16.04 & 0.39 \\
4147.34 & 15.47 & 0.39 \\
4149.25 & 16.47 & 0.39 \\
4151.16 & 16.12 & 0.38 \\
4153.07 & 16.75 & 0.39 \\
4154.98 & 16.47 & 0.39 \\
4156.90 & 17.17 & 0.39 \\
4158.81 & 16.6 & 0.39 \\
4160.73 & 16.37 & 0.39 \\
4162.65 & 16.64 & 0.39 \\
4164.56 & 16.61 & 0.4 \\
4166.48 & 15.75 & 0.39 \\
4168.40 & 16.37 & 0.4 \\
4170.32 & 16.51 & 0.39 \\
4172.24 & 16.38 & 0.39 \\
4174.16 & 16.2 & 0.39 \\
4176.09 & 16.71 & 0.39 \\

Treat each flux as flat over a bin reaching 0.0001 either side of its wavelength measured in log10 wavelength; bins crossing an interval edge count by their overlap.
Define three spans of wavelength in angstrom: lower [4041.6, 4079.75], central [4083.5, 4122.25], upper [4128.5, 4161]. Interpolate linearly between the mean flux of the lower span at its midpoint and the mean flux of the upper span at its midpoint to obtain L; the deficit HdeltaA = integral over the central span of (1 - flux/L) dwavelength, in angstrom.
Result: 7.31 angstrom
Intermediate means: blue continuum 16.6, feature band 13.4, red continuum 16.3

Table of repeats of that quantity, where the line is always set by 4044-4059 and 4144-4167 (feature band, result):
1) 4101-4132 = 4.4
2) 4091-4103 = 3.6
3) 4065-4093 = 1.7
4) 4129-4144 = 0.3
